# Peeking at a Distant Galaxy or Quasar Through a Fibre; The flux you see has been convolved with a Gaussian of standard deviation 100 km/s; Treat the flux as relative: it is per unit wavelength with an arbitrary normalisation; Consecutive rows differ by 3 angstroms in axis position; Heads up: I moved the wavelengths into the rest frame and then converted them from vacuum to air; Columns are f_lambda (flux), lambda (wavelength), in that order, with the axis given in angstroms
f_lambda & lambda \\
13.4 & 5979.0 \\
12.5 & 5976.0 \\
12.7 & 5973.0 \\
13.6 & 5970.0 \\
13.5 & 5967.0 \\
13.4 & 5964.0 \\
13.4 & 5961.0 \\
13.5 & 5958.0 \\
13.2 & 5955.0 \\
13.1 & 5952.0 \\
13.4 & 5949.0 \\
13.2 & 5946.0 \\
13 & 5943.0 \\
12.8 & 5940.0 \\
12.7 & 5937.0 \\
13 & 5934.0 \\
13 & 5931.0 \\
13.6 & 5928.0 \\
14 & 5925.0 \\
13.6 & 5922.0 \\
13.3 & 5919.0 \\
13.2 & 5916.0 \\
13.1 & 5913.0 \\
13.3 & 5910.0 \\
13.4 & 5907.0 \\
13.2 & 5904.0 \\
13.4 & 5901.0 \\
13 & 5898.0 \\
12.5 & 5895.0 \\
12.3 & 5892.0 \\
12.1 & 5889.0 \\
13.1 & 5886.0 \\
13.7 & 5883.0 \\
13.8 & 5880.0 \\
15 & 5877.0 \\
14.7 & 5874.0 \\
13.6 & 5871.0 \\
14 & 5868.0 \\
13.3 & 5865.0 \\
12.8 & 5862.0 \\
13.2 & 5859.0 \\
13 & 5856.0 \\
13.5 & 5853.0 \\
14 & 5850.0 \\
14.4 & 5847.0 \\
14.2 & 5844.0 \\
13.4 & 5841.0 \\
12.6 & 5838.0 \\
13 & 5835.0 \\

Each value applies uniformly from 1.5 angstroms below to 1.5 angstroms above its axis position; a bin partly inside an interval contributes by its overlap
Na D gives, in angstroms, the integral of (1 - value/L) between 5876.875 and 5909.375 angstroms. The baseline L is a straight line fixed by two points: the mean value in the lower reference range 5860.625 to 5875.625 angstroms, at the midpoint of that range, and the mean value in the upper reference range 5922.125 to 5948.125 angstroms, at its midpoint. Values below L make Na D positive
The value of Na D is 0.9 angstroms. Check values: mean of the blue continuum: 13.7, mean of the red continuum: 13.2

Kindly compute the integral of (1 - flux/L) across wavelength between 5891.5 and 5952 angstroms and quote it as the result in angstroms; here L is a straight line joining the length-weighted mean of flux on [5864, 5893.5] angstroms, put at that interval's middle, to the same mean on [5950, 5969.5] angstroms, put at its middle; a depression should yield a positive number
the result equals 1.33 angstroms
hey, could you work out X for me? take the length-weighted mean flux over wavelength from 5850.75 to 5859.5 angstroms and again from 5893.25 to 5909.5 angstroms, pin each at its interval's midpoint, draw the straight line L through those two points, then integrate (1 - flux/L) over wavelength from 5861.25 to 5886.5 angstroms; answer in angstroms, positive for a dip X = -1.17 angstroms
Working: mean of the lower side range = 13.3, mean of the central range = 13.8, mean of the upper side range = 13.1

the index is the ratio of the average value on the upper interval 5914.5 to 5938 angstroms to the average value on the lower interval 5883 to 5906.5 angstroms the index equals 1.0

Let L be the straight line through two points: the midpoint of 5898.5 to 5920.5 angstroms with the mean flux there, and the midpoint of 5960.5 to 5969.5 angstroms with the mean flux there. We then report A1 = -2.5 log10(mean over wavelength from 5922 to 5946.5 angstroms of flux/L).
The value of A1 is 0.01 mag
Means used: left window 13.3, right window 13.5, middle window 13.2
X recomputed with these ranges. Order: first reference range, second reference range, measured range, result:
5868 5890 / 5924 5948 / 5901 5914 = 0.2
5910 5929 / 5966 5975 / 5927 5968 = 0.4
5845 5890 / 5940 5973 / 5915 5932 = -0.1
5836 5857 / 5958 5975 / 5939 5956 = 0.3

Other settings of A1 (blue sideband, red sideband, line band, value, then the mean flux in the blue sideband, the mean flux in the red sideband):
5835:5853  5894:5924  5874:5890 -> -0.024 mag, 13.6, 13.2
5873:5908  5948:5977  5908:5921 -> 0.004 mag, 13.3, 13.2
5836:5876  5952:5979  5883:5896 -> 0.071 mag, 13.6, 13.2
